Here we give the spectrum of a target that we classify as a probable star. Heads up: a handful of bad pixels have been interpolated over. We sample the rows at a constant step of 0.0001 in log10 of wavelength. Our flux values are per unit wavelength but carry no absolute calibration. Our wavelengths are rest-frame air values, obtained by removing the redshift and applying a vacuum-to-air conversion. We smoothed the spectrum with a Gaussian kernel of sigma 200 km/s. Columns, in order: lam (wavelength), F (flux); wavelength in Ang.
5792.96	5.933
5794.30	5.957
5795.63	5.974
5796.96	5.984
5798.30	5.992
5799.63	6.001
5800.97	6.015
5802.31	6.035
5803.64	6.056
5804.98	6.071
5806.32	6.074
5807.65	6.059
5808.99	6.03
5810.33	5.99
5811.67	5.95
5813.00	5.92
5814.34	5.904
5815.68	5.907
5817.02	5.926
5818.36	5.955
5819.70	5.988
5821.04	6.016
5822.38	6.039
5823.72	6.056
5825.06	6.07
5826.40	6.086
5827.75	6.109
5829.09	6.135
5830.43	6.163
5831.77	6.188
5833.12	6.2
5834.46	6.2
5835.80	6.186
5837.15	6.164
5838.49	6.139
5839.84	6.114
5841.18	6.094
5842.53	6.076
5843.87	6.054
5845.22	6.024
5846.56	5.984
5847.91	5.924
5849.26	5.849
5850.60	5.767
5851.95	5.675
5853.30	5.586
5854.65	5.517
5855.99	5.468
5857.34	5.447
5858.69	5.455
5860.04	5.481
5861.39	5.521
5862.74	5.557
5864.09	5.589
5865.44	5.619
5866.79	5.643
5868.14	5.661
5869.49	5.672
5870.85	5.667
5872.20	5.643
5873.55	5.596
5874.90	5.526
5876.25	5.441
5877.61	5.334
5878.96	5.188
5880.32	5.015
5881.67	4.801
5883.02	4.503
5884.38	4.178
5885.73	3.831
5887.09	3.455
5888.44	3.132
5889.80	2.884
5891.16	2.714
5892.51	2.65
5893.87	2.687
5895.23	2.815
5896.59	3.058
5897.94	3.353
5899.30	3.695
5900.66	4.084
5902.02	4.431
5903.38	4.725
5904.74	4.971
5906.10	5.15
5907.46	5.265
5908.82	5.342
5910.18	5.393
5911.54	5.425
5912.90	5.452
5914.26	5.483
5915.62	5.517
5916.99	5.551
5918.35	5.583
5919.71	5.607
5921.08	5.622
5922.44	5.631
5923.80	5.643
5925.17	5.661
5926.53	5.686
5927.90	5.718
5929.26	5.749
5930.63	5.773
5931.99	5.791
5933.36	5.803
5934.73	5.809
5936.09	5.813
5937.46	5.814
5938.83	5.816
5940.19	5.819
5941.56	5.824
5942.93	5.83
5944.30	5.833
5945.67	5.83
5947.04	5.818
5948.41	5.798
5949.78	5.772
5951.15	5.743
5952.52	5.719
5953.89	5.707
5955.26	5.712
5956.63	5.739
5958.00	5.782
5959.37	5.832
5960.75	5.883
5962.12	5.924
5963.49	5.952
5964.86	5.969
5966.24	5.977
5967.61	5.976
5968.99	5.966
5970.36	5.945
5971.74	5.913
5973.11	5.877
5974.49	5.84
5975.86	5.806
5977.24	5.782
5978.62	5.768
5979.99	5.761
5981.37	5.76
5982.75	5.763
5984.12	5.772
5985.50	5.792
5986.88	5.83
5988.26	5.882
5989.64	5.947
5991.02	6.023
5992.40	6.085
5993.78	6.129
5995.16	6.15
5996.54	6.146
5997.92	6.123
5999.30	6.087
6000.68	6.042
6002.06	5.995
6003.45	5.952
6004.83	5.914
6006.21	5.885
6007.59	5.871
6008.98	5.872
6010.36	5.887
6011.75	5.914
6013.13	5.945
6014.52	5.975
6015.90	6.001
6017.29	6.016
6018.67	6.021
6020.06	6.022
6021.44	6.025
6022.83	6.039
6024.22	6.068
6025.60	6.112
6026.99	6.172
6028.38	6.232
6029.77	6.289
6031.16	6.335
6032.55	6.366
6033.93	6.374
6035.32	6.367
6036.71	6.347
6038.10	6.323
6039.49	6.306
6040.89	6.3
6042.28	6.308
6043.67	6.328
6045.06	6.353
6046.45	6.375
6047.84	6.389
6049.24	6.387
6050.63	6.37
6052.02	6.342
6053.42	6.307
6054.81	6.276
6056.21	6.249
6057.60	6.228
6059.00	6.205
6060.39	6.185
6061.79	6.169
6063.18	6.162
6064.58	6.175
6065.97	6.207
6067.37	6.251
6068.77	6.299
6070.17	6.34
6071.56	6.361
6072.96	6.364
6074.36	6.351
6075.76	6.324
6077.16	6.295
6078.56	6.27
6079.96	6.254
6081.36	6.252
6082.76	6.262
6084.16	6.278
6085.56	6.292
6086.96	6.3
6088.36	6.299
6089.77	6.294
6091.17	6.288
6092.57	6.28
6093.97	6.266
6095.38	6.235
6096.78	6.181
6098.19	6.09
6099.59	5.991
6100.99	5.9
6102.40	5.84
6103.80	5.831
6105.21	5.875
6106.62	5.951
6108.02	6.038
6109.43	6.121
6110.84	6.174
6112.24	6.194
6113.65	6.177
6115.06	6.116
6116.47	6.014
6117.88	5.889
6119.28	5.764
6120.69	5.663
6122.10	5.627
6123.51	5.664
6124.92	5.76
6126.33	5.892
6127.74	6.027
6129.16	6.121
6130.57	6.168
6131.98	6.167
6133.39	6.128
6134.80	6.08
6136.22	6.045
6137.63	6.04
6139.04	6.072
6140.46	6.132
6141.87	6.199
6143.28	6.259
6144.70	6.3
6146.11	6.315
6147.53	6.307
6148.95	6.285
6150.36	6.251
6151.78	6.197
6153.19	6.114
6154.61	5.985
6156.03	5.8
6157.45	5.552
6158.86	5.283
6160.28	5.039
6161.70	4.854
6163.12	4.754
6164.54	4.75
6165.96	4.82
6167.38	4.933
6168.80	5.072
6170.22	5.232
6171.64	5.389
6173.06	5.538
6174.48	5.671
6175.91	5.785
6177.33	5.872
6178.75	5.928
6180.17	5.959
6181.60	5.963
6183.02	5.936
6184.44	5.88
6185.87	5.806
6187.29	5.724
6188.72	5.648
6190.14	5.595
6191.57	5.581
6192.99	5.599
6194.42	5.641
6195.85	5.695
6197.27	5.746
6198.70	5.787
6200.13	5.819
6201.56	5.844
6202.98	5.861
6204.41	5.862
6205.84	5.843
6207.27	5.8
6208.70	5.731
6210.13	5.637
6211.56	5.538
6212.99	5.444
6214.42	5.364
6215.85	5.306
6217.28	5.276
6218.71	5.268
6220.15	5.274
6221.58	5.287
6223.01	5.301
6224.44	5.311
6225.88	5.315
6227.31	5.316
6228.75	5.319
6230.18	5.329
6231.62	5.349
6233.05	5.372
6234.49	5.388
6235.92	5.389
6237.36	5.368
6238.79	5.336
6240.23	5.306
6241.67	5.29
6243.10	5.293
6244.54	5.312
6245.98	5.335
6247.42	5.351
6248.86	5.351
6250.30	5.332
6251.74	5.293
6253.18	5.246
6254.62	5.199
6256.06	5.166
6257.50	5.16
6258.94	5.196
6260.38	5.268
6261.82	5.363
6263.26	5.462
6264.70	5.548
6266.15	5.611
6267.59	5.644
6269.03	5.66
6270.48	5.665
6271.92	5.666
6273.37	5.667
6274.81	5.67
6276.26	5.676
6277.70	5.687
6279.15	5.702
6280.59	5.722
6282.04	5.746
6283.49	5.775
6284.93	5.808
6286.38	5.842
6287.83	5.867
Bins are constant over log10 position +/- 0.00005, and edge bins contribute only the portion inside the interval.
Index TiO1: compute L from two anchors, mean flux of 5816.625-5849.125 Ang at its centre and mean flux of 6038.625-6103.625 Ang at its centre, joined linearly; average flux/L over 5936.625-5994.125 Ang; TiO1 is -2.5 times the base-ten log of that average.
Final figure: 0.06 mag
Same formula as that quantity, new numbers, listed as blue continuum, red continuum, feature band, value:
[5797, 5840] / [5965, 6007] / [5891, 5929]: 0.24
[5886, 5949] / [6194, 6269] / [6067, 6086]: -0.21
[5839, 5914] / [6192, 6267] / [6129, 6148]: -0.16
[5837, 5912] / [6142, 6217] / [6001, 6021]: -0.13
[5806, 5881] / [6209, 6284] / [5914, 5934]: 0.02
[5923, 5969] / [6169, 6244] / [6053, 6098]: -0.11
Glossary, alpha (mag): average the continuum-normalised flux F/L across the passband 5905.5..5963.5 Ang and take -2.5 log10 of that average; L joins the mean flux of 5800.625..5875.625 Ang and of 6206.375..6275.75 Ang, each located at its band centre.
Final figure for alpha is 0.016 mag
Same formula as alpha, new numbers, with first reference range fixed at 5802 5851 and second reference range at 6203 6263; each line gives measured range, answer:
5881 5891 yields 0.50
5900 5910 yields 0.21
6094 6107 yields -0.08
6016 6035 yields -0.08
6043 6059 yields -0.12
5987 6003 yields -0.05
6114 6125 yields -0.05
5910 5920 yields 0.07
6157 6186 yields 0.01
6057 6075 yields -0.11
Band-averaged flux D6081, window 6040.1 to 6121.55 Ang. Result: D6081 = 6.19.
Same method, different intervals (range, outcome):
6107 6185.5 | 5.82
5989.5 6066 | 6.16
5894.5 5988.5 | 5.52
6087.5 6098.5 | 6.24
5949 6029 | 5.93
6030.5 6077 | 6.3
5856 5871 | 5.56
